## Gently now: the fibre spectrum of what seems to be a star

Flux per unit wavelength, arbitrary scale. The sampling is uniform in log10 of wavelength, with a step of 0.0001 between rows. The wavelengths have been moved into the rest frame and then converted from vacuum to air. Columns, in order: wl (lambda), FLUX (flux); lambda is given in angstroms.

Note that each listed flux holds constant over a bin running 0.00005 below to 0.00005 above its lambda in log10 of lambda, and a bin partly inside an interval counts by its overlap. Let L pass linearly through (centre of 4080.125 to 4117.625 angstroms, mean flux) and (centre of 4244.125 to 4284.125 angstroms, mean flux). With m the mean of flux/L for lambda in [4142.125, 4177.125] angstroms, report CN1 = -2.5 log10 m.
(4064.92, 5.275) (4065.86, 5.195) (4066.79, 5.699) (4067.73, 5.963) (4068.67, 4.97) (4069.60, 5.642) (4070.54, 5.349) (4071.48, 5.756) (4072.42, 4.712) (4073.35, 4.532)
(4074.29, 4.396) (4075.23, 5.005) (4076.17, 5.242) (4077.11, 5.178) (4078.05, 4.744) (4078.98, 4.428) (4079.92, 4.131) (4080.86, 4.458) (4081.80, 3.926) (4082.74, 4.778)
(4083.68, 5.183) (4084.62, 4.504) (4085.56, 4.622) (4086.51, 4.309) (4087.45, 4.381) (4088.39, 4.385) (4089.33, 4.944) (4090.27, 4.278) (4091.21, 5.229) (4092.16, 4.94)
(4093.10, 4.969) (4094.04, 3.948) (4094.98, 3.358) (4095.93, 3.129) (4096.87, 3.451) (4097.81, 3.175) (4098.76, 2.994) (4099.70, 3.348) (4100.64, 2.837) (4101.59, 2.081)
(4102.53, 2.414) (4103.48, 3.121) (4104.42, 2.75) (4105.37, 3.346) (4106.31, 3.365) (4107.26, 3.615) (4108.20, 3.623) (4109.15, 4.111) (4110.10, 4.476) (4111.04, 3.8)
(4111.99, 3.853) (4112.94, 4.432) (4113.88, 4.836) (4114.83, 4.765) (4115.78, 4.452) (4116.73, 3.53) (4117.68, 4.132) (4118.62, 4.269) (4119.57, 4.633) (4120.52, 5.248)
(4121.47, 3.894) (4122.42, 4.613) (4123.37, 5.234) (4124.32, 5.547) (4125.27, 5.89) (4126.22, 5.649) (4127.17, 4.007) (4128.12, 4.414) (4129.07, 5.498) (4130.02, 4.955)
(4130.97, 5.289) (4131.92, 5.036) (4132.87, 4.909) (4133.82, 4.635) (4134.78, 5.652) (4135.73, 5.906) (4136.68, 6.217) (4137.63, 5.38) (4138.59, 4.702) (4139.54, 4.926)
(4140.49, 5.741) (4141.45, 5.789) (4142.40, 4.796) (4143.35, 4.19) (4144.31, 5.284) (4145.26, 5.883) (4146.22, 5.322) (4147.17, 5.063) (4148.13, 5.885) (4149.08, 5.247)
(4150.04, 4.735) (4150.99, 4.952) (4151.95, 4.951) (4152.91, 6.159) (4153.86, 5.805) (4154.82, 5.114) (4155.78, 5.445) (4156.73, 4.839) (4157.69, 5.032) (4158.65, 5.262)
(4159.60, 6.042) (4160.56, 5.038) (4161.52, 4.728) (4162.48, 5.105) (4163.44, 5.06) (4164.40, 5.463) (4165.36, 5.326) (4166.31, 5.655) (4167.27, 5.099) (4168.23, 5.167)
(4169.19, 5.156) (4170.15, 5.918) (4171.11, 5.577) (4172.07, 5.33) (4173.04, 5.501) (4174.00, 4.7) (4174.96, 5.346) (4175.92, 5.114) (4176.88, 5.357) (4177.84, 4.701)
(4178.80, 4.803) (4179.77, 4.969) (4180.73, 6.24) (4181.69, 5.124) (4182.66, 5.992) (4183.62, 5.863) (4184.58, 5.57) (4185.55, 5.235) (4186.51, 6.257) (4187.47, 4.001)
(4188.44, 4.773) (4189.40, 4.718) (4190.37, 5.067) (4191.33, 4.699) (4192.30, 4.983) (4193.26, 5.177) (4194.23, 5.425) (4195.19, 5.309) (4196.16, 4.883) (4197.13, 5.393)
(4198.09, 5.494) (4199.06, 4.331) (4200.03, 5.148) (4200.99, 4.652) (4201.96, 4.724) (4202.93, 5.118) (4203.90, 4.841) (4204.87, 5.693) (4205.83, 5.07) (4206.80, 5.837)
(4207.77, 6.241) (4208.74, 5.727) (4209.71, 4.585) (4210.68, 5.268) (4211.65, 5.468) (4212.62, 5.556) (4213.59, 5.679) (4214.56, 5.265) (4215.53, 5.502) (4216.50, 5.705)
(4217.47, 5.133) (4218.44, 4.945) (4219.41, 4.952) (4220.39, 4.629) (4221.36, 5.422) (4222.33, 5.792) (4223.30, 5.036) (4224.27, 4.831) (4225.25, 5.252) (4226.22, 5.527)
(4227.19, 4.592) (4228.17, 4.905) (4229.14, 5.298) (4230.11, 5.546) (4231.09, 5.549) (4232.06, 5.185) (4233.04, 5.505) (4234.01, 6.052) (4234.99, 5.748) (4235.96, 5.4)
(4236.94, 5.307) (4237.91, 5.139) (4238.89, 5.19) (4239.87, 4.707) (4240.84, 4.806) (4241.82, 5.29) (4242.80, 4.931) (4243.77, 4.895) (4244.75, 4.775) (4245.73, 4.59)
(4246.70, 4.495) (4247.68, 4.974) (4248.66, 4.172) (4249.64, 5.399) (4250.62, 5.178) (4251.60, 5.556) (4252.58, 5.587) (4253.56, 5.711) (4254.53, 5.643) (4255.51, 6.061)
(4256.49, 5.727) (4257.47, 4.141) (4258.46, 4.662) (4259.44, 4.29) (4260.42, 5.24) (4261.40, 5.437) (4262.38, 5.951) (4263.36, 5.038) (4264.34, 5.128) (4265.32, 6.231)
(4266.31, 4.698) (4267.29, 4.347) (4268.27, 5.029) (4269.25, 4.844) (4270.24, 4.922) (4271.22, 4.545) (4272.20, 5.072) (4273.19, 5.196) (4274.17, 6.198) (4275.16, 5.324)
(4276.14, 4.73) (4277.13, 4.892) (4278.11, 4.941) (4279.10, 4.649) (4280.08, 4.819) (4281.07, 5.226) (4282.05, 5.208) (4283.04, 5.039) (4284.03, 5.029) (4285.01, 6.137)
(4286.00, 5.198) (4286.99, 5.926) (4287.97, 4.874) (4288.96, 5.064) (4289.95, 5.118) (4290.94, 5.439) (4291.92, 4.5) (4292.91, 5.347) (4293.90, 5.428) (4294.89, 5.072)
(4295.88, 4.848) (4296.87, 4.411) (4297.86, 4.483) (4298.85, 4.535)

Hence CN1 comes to -0.203 mag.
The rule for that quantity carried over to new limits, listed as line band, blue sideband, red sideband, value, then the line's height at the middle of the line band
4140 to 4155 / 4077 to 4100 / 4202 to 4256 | -0.14 mag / 4.68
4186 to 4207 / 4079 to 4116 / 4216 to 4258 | -0.05 mag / 4.83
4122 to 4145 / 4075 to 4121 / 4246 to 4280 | -0.20 mag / 4.31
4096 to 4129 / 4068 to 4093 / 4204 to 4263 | 0.21 mag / 4.88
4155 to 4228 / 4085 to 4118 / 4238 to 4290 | -0.15 mag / 4.55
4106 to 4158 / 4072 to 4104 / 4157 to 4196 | -0.05 mag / 4.69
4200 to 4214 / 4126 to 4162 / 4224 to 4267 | -0.02 mag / 5.2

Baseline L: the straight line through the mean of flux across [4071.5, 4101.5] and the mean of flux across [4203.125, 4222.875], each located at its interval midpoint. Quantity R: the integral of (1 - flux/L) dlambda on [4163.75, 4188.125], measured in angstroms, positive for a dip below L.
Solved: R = -1.4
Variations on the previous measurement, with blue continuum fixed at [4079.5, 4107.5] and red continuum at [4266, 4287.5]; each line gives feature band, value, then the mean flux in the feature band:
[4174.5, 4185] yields -2.2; 5.37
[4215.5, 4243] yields -2.7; 5.24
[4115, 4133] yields -3.2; 4.8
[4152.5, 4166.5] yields -3.3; 5.33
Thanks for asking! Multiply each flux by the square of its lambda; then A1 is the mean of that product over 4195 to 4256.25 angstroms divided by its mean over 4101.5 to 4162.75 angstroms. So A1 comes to 1.1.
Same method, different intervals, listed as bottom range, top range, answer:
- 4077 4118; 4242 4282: 1.38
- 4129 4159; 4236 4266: 1.03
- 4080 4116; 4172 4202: 1.36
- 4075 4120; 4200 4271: 1.37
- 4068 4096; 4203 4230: 1.21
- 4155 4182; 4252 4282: 1.03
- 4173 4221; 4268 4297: 1.02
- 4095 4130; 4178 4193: 1.34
